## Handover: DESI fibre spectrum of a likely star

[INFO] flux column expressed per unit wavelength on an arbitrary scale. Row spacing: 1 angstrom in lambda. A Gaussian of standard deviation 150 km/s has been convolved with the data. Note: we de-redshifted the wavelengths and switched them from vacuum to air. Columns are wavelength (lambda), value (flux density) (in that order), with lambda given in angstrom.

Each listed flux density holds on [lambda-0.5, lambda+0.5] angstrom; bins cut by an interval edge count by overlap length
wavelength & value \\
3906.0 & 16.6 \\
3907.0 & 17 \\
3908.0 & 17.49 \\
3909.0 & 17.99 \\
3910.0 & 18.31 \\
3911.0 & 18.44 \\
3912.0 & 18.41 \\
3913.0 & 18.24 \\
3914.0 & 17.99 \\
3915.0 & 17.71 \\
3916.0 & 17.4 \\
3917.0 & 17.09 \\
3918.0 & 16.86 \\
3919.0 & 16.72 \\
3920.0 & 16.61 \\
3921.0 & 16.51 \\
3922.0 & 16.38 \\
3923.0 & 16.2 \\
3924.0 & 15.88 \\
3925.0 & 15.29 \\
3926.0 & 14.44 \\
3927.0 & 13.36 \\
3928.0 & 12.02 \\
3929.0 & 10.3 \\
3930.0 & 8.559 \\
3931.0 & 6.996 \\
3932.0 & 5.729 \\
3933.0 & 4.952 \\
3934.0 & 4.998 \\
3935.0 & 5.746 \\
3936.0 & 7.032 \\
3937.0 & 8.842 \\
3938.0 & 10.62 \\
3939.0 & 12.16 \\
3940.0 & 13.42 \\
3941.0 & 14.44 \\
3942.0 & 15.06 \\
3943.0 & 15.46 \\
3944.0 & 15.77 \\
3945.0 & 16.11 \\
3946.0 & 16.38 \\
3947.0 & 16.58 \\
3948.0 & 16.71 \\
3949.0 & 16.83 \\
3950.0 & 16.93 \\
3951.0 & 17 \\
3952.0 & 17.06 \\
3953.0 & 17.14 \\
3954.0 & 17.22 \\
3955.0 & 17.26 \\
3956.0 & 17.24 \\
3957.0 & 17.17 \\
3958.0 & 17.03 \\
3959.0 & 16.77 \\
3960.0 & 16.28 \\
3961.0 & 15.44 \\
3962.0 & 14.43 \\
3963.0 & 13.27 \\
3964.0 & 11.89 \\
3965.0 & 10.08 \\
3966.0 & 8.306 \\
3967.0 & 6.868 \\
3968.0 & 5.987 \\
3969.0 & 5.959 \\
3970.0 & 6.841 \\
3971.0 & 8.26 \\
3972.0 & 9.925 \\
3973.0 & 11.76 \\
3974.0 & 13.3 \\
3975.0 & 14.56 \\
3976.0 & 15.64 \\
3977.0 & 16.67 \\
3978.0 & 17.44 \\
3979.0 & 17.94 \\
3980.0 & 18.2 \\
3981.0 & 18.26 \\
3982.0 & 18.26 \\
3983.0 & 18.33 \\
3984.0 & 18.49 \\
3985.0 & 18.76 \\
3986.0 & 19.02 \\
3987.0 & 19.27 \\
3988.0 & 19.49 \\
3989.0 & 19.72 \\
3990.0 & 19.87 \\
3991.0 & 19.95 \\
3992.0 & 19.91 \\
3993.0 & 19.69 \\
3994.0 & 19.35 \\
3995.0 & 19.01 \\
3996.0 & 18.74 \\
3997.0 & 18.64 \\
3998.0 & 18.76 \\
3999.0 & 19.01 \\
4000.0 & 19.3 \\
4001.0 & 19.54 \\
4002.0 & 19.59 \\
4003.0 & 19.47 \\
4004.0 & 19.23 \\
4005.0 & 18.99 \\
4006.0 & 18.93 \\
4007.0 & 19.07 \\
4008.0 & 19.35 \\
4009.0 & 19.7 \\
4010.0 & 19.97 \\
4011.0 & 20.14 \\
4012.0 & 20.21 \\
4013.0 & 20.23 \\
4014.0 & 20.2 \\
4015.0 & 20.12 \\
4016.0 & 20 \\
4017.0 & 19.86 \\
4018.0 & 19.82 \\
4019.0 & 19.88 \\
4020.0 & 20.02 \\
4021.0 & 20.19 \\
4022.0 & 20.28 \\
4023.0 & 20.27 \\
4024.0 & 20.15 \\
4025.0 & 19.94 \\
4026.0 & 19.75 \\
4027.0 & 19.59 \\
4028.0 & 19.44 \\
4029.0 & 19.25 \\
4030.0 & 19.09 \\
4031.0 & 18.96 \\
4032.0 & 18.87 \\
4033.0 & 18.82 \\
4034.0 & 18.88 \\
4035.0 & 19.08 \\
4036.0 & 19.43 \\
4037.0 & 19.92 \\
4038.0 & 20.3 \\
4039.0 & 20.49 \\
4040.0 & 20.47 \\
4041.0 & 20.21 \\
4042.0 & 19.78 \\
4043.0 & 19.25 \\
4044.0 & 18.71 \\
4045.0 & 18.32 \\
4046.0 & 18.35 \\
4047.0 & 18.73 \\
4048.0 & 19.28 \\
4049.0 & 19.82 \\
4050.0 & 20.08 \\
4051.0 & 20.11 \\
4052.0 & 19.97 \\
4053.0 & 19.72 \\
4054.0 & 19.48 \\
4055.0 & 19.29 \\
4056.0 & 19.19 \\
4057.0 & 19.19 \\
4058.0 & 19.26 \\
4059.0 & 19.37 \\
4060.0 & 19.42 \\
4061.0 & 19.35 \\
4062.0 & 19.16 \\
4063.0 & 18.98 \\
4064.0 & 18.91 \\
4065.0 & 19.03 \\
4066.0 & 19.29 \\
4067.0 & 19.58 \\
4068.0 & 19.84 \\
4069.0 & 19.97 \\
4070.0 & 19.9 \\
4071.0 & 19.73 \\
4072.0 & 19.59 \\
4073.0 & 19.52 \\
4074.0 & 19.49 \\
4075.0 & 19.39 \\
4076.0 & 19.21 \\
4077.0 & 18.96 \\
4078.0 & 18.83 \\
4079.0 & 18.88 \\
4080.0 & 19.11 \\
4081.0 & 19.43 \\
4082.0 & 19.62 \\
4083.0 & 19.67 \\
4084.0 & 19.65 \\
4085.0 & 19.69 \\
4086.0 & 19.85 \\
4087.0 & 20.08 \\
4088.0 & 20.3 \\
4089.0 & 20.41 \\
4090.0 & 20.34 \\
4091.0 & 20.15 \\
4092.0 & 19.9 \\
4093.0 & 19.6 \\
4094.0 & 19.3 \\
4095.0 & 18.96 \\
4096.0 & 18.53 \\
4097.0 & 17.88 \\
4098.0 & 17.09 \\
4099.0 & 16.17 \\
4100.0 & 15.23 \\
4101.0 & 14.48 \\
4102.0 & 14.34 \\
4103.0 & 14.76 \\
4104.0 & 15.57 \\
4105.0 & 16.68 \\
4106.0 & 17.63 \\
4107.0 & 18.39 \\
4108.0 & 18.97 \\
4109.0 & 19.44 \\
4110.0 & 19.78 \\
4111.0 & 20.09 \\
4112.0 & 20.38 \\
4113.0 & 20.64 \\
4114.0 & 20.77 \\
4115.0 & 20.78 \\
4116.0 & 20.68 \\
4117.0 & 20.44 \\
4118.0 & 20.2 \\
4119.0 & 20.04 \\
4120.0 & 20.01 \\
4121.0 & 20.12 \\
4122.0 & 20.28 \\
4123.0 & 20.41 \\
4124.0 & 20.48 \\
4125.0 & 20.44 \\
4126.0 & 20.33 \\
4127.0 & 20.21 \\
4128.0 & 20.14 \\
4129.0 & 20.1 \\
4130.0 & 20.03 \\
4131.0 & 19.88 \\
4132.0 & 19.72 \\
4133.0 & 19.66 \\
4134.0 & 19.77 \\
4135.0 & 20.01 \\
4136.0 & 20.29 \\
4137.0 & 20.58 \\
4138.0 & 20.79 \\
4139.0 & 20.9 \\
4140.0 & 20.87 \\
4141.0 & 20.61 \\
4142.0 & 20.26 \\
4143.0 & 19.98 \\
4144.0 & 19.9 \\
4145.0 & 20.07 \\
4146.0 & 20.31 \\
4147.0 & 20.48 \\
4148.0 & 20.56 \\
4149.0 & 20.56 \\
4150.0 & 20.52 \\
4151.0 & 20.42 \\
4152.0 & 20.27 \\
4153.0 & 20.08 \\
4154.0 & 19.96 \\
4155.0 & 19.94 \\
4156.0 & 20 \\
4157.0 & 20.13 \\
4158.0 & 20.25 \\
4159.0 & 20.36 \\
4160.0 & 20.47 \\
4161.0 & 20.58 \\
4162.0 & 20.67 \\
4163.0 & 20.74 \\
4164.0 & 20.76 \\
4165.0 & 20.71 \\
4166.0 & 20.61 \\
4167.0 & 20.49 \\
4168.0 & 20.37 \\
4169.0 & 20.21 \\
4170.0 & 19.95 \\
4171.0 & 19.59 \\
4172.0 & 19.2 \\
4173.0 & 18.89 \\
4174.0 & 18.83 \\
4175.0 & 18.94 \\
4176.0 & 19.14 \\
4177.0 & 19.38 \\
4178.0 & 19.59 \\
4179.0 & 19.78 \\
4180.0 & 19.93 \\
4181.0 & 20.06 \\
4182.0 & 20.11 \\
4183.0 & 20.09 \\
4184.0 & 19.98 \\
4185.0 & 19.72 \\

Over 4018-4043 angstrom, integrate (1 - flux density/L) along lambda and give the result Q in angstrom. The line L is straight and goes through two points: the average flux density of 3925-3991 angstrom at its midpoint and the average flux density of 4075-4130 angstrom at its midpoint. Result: -4.8 angstrom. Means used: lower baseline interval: 13.9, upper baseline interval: 19.1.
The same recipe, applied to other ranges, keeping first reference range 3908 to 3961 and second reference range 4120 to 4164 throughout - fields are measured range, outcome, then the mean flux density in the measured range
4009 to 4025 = -3.0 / 20.1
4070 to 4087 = -0.8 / 19.4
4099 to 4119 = 1.1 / 18.4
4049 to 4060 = -1.0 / 19.6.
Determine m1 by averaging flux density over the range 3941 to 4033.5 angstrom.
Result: 17.3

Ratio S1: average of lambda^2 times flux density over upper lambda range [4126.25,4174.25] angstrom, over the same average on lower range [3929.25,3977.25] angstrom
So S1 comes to 1.76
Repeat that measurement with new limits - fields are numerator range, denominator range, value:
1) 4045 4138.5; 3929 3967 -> 1.57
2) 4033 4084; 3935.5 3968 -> 1.43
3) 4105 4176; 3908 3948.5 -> 1.60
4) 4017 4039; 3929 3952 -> 1.68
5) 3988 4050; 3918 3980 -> 1.52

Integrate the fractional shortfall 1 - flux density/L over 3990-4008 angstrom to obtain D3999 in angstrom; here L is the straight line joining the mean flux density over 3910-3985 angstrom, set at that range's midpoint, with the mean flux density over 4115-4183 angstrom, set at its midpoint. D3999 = -4.1 angstrom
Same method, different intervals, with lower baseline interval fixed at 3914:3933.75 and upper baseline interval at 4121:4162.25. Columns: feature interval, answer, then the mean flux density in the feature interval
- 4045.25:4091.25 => -3.7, 19.5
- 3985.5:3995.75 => -2.5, 19.5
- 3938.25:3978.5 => 1.6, 14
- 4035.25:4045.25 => -1.5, 19.7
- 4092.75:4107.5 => 1.6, 16.9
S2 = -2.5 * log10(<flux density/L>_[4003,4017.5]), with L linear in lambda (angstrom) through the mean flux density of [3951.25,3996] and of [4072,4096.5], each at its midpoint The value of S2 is -0.168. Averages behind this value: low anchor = 15.6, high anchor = 19.5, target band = 19.7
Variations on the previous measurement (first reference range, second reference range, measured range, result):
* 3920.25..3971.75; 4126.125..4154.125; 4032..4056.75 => -0.172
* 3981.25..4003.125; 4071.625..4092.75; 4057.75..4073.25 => 0.006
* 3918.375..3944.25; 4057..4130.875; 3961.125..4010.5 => -0.128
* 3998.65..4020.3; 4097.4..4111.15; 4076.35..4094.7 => -0.125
